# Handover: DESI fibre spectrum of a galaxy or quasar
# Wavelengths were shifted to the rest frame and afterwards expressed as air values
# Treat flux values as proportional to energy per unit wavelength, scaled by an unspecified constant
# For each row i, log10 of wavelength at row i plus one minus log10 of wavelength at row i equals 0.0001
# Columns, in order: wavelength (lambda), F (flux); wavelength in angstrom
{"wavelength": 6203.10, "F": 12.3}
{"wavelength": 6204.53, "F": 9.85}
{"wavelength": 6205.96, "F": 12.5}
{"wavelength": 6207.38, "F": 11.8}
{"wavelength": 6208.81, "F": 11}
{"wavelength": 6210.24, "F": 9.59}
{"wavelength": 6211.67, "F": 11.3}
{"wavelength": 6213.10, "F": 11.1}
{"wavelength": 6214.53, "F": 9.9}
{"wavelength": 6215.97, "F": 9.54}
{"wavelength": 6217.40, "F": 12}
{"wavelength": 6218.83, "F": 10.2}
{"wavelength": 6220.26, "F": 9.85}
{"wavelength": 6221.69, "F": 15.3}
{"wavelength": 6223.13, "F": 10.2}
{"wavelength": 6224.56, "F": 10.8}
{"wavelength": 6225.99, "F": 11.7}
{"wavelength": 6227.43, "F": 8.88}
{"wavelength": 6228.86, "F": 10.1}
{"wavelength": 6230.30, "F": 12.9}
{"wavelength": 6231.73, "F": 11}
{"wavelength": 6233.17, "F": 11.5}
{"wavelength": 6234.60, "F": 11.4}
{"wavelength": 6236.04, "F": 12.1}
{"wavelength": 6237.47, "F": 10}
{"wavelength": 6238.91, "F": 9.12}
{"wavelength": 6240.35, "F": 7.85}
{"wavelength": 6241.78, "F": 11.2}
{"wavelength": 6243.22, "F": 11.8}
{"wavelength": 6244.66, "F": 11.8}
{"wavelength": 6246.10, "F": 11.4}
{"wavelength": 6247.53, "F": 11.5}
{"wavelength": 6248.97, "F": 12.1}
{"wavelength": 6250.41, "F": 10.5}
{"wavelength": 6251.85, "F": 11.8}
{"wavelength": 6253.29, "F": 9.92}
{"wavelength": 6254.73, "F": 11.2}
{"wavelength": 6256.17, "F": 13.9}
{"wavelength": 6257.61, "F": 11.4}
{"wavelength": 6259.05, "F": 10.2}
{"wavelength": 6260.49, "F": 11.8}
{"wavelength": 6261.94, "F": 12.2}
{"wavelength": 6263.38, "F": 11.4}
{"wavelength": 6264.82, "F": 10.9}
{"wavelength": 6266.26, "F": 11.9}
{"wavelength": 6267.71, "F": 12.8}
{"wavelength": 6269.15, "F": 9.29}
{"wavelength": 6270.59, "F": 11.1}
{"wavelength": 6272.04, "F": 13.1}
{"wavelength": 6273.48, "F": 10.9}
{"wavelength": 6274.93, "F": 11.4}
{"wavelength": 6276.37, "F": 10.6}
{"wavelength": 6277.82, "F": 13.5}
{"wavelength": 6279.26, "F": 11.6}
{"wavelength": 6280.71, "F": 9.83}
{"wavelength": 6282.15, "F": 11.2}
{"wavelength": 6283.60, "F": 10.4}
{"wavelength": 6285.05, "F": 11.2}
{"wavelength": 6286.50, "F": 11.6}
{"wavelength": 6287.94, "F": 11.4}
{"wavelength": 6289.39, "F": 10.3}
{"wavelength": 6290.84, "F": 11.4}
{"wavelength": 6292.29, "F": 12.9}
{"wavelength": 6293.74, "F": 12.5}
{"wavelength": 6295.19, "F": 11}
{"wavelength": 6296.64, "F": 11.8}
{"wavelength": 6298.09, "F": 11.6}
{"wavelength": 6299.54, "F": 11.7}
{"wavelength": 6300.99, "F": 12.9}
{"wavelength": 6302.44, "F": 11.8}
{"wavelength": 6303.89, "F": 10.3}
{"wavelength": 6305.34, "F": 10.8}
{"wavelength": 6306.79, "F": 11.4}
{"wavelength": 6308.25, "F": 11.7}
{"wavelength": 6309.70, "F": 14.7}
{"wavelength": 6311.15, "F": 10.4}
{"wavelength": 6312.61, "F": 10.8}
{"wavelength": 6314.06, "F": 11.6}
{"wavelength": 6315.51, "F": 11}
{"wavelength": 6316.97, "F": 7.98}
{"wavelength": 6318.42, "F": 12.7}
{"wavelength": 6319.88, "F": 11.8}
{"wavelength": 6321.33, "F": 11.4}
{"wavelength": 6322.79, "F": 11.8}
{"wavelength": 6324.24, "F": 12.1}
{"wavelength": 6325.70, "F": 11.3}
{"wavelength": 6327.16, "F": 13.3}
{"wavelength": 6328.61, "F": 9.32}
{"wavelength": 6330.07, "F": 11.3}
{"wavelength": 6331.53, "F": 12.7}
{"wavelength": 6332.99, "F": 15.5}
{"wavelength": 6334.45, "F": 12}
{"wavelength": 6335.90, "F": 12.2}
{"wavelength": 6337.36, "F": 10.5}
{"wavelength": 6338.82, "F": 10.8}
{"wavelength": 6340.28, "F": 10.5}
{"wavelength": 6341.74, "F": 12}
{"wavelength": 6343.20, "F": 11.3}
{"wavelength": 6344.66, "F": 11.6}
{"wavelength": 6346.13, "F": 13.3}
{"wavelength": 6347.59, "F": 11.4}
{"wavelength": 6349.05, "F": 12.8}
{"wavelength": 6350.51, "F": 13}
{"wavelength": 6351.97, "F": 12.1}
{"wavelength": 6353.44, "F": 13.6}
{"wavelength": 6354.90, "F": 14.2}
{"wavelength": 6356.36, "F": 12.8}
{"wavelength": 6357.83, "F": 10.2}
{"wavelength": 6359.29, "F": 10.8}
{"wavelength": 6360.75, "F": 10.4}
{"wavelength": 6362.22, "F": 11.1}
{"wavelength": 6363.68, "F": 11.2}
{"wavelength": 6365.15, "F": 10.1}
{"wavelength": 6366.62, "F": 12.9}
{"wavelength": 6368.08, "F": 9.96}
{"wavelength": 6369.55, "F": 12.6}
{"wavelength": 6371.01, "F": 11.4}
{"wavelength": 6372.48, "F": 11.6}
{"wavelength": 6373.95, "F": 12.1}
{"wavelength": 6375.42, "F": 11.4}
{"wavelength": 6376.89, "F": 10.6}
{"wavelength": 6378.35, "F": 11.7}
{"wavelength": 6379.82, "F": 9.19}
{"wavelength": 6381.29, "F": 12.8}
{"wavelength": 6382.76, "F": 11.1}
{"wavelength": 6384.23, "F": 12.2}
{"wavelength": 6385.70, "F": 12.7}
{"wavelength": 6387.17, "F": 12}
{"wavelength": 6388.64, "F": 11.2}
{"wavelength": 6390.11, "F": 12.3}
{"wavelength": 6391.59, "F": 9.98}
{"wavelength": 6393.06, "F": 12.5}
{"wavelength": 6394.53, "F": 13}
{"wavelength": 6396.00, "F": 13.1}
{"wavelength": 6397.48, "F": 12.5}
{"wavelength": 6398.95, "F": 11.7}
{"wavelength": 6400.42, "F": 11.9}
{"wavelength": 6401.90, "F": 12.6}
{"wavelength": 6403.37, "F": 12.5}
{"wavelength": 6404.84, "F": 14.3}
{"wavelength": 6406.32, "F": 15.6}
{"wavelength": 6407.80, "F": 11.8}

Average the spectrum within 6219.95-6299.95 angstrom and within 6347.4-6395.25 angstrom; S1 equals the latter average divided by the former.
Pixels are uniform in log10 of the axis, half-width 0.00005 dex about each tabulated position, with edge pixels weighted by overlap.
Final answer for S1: 1.0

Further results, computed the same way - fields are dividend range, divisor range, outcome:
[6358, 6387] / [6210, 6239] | 1.04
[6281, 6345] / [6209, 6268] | 1.04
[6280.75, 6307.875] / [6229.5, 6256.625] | 1.02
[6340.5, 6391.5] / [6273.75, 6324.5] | 1.02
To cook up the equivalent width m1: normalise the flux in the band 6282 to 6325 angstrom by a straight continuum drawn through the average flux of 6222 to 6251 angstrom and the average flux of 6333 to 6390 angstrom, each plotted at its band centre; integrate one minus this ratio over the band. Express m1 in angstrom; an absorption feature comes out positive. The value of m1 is -0.4 angstrom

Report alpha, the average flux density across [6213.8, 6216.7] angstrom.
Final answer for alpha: 9.72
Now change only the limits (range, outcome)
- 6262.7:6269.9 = 11.3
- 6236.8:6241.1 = 9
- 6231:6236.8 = 11.5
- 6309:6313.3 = 11.9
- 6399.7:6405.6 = 12.8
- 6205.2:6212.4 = 11.2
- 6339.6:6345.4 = 11.3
